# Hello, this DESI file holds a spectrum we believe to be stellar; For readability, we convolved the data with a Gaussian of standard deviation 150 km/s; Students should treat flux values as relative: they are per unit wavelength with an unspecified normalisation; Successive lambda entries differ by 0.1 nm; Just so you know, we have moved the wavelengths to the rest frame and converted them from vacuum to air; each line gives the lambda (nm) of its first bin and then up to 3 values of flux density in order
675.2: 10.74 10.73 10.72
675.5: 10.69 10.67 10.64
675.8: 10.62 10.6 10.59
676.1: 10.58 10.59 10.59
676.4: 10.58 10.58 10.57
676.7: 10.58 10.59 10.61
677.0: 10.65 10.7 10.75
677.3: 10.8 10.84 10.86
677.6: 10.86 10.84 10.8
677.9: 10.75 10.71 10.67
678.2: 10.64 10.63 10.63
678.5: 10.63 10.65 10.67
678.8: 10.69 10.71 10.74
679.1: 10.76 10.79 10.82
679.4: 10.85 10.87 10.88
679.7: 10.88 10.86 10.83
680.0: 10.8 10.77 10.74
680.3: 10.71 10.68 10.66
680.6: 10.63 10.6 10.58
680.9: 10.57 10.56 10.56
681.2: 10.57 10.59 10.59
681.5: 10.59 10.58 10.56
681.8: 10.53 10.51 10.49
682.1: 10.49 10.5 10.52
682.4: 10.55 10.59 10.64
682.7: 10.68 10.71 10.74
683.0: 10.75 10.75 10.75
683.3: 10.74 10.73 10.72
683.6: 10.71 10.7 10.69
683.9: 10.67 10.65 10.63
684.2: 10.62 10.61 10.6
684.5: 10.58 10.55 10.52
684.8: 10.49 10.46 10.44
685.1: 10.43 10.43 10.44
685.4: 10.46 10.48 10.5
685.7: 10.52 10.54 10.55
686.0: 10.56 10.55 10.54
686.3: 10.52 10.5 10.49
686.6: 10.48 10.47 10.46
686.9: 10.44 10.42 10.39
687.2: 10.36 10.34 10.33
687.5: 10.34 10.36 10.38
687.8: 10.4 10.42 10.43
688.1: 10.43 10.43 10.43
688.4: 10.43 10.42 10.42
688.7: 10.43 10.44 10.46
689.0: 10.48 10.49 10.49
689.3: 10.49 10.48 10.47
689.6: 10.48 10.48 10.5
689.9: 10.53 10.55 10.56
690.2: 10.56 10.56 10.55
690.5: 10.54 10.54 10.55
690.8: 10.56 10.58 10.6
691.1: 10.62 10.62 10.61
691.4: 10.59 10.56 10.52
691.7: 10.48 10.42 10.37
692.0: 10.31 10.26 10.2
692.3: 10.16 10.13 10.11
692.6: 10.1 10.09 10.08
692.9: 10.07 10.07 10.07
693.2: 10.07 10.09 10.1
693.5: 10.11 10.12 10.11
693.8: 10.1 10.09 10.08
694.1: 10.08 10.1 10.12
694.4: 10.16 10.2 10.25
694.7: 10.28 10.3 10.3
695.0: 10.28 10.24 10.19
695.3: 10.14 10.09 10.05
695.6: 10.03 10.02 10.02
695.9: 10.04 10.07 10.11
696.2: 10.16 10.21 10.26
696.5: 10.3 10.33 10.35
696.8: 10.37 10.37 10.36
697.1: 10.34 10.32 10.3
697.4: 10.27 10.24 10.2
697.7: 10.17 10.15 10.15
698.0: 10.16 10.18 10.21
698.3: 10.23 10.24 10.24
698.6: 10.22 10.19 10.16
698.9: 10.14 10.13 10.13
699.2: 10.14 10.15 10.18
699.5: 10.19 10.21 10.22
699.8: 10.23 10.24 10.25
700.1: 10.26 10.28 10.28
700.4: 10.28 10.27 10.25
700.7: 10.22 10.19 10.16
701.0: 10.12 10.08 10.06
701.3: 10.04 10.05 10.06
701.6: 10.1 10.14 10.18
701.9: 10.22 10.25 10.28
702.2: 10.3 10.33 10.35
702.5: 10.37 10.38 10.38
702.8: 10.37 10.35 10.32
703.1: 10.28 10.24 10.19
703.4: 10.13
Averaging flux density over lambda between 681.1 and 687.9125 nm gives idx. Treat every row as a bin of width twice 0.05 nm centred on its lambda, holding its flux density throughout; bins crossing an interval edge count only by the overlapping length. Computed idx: 10.5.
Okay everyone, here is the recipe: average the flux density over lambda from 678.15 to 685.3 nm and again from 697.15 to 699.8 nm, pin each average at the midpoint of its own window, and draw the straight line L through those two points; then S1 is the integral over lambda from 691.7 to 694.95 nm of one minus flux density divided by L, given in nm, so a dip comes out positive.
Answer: 0.05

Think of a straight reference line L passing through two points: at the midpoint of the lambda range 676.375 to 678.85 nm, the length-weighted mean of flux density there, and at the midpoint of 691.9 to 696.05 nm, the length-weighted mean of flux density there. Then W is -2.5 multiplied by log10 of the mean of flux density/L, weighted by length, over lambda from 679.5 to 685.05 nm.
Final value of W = -0.01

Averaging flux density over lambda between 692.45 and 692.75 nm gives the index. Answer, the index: 10.1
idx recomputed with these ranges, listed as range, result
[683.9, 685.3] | 10.5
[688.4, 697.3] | 10.3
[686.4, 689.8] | 10.4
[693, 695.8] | 10.1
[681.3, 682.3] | 10.5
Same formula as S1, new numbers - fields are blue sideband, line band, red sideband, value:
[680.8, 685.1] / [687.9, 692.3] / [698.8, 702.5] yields -0.02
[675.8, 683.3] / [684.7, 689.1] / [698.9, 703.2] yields 0.03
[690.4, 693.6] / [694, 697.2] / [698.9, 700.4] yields 0.02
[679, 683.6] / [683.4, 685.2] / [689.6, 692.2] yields 0.01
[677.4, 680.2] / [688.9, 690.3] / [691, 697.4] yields -0.02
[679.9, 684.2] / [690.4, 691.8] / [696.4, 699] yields -0.02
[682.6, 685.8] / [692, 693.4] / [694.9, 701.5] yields 0.03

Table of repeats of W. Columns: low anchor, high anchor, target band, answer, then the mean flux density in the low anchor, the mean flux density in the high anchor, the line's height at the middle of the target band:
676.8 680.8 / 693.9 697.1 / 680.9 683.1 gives 0.00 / 10.7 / 10.2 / 10.6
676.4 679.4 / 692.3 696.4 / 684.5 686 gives 0.00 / 10.7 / 10.1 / 10.4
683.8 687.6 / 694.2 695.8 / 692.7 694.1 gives 0.01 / 10.5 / 10.2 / 10.2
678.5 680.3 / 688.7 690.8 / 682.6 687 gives 0.01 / 10.8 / 10.5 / 10.6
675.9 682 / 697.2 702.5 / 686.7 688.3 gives 0.01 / 10.7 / 10.2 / 10.5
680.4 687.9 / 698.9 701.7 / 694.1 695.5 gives 0.01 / 10.5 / 10.2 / 10.3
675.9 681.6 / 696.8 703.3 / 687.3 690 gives 0.00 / 10.7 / 10.2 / 10.5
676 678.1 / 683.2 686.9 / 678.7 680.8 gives -0.01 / 10.7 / 10.6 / 10.6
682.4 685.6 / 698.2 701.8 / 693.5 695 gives 0.02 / 10.6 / 10.2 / 10.3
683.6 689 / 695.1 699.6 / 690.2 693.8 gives 0.00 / 10.5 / 10.2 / 10.3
